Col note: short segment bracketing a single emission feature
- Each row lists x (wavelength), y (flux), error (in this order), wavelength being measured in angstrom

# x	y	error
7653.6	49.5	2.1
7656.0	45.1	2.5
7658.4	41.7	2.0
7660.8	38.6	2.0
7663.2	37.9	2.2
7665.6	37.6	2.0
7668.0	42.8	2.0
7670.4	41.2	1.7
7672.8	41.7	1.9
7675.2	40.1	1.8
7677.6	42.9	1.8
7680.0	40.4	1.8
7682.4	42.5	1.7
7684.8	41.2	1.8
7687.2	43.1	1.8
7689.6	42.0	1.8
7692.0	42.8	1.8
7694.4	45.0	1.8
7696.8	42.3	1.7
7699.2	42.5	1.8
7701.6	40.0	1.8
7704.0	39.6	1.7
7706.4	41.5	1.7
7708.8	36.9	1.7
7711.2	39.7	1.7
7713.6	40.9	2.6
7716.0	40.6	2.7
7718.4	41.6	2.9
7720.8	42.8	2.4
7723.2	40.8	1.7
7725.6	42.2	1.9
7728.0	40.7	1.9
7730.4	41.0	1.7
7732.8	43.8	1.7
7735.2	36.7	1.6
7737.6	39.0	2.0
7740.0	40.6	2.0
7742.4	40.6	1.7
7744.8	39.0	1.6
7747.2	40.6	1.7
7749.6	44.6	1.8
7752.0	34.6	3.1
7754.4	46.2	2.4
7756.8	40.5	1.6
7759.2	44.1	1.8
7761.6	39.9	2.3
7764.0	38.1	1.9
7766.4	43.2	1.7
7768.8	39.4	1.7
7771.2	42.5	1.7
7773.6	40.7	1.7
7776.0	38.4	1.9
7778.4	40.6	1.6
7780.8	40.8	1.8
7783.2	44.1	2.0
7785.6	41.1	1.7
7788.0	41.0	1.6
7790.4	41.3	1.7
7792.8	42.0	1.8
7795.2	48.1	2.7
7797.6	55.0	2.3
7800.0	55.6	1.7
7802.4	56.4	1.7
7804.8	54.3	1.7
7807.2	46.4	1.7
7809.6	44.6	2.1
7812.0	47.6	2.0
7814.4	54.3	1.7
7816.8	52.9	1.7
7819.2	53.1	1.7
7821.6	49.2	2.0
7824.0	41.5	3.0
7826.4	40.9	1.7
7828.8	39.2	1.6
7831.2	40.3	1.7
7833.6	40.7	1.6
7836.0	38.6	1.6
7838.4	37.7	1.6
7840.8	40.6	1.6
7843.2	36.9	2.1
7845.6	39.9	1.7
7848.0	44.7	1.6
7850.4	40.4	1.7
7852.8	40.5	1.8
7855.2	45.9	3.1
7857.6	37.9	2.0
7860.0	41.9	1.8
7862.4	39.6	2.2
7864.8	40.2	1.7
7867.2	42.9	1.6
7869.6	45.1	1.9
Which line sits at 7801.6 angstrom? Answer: [S II] 6716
